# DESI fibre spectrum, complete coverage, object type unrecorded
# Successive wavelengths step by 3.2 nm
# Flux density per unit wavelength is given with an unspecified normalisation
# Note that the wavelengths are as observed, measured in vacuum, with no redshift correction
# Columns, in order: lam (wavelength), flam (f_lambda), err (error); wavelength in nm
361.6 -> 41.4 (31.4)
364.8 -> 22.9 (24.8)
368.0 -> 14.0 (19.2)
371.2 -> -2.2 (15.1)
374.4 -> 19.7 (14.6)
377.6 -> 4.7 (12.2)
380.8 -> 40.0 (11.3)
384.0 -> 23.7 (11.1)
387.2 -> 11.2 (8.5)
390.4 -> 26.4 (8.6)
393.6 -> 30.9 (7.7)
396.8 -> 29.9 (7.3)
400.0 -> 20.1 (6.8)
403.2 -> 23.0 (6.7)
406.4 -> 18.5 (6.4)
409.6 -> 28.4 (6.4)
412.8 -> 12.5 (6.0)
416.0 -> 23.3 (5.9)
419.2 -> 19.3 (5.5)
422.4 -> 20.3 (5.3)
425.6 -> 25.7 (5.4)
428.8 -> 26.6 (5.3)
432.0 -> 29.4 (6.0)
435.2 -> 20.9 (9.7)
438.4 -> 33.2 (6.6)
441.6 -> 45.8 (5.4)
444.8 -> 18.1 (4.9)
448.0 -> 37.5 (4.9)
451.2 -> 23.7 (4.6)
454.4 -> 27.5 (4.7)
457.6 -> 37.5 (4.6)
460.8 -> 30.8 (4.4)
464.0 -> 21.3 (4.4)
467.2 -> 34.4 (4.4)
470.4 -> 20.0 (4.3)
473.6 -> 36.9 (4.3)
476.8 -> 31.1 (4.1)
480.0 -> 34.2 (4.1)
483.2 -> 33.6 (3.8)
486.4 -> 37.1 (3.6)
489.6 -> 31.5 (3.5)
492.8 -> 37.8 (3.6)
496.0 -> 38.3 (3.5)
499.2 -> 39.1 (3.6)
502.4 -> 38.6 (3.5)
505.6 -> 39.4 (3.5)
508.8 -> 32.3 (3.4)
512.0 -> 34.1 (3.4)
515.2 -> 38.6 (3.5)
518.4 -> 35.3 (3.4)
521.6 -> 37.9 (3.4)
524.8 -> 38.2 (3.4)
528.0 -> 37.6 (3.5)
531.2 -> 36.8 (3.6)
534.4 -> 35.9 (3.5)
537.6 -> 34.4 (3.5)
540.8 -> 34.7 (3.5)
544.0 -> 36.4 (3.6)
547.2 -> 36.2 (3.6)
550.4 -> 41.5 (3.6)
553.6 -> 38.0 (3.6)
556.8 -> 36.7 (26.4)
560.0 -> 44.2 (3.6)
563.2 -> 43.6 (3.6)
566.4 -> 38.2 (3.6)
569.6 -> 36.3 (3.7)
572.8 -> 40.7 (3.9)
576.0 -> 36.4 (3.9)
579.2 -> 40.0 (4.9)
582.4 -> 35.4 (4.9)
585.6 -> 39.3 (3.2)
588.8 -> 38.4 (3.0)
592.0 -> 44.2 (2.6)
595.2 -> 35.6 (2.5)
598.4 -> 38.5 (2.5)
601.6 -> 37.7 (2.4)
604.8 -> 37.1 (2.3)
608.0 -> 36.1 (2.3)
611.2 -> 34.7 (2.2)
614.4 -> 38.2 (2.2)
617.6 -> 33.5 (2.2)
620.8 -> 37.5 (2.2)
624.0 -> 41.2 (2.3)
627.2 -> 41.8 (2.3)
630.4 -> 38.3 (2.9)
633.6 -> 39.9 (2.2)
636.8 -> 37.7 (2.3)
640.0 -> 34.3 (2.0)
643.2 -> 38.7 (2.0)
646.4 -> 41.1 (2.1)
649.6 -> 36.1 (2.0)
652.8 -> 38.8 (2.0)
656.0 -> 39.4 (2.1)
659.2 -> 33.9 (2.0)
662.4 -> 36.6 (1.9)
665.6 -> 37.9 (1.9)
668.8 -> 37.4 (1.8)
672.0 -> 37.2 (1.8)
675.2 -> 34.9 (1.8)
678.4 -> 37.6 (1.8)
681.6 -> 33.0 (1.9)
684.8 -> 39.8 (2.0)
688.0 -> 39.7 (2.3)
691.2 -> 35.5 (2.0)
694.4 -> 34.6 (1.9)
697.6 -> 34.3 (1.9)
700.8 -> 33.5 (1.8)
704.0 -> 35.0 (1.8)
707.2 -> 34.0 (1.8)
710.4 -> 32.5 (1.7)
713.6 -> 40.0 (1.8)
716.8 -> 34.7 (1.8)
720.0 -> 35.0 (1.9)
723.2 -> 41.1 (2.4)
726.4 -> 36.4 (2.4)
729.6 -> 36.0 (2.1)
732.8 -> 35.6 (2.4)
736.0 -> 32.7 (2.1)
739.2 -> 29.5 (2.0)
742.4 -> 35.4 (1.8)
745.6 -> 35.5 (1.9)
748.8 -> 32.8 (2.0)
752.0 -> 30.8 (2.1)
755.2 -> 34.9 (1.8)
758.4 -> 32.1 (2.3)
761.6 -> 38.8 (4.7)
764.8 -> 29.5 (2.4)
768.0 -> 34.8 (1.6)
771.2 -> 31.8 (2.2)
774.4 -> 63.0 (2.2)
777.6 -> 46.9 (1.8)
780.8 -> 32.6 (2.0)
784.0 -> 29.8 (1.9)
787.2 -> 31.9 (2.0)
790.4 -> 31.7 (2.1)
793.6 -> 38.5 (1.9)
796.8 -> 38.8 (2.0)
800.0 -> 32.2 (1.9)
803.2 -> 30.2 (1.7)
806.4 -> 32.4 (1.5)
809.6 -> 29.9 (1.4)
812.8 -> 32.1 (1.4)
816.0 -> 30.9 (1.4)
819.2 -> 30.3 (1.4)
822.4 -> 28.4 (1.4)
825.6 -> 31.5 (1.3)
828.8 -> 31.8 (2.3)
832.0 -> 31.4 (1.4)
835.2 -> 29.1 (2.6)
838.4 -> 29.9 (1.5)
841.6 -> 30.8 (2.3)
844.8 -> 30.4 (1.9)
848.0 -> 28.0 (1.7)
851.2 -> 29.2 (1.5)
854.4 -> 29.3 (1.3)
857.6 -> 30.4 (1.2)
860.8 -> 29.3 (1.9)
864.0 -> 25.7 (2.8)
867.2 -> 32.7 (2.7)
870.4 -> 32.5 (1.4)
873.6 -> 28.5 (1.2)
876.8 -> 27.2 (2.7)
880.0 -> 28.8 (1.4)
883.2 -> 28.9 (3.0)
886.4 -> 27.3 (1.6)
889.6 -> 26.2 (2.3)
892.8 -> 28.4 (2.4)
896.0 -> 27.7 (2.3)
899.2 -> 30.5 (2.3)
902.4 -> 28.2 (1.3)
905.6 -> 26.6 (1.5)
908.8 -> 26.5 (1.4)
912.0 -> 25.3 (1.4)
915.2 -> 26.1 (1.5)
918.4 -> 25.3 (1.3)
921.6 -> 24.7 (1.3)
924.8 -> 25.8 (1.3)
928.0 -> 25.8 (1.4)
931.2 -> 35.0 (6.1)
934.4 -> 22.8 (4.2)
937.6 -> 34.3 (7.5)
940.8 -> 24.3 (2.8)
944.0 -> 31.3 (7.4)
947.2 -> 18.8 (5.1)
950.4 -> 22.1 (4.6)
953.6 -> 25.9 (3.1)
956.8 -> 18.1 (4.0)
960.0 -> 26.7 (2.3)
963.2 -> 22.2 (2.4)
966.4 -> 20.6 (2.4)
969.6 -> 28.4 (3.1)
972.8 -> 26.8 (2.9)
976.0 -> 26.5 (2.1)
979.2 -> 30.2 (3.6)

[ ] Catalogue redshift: 0.182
